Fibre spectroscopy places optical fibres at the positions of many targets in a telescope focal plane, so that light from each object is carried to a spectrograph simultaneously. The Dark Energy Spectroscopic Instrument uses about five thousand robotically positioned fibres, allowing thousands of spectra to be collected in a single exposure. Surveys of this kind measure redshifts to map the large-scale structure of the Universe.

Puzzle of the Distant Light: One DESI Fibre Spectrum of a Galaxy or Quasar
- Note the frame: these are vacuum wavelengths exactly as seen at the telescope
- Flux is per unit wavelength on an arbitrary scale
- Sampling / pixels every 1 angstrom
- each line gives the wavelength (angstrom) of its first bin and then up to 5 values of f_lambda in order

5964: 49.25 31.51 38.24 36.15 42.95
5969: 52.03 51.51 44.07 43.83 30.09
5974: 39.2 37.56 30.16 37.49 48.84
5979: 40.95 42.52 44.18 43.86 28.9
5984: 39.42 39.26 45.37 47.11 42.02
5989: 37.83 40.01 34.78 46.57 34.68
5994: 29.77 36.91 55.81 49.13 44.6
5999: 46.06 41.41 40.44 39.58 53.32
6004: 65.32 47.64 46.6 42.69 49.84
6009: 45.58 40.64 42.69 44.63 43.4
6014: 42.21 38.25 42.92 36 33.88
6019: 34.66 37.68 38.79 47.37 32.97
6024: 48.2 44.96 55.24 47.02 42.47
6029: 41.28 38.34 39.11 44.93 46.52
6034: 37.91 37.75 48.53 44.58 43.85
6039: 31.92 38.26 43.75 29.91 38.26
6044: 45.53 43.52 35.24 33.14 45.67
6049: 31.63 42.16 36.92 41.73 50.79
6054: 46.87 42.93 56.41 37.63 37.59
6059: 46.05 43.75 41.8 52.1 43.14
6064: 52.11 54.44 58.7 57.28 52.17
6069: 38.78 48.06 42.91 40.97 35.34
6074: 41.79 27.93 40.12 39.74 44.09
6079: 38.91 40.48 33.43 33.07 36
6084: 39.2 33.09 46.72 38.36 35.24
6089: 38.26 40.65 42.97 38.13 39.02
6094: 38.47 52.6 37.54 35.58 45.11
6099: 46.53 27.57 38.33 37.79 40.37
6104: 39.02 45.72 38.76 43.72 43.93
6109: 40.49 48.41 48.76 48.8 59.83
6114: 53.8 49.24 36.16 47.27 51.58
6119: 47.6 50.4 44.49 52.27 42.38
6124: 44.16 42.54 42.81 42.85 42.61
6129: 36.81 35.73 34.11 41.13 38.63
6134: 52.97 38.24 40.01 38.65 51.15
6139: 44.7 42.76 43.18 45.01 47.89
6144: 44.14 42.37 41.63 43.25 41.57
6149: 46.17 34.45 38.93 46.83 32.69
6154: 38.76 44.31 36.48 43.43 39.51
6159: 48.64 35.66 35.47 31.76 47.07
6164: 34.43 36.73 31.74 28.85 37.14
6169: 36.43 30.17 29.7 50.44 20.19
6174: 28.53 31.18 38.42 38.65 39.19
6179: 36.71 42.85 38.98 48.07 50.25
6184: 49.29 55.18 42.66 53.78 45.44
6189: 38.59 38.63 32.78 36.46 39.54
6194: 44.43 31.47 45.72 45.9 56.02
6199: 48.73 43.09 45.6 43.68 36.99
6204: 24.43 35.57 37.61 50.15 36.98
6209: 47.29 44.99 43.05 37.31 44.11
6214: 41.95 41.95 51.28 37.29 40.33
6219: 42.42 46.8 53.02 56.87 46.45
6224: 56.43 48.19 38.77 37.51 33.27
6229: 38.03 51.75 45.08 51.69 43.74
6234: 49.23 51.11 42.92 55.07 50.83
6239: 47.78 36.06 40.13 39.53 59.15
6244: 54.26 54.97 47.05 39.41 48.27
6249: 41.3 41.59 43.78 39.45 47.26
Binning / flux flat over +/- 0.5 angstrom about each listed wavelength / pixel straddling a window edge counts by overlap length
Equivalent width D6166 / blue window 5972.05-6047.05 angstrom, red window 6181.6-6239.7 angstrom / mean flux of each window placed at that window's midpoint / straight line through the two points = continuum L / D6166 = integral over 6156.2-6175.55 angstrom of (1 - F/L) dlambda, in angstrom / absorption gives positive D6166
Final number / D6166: 3.6 angstrom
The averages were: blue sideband 41.7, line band 35.7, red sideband 44.3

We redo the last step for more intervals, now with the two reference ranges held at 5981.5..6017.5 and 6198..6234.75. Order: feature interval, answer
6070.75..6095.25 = 2.5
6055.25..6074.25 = -1.4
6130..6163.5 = 1.6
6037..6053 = 1.4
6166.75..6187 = 2.1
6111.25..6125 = -1.5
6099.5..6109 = 0.8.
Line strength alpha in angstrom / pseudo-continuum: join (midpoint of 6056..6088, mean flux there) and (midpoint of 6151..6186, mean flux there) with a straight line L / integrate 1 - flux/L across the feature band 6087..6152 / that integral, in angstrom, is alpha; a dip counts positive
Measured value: -3.61 angstrom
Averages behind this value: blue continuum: 42.5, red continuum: 38.7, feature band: 42.9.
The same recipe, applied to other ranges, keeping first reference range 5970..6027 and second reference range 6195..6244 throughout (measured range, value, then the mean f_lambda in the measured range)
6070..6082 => 1.2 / 38.9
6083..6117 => 1.0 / 42.1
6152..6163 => 1.1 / 39.4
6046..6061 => 0.2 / 42.1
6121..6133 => 0.6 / 41.6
